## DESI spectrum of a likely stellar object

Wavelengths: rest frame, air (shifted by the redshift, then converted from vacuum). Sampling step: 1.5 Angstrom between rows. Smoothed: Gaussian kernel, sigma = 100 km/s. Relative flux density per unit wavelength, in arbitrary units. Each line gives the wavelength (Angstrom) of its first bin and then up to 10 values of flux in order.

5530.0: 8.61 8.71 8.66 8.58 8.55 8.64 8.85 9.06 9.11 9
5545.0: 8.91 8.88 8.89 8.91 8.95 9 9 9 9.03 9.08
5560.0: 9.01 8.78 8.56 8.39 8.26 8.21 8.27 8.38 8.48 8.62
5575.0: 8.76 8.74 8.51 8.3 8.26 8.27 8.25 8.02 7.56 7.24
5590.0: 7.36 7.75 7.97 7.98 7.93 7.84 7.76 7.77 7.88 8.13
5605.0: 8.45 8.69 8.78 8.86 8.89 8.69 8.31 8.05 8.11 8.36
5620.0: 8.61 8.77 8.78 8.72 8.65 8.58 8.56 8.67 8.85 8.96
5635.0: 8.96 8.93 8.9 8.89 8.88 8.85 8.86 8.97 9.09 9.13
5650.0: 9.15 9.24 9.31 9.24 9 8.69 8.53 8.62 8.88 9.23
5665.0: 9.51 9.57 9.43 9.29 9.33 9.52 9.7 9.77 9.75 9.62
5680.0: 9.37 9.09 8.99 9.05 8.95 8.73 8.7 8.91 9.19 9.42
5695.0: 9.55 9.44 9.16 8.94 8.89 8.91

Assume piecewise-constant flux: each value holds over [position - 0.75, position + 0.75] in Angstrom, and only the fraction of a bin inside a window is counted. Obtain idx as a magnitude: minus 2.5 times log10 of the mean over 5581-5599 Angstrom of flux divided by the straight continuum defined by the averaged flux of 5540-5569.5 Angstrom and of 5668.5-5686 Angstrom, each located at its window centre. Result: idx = 0.15 mag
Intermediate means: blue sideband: 8.82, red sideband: 9.39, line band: 7.85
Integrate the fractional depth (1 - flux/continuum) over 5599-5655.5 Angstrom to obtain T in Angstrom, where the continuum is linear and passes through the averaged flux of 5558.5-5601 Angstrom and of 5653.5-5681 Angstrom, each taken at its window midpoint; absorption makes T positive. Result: 0.5 Angstrom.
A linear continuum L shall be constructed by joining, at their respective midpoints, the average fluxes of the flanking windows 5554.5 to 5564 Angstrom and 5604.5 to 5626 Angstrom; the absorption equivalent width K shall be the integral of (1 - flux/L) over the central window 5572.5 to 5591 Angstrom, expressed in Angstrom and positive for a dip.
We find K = 1.3 Angstrom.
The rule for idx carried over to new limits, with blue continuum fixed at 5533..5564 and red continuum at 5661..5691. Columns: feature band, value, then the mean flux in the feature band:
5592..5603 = 0.148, 7.88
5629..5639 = 0.034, 8.85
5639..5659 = 0.021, 9.01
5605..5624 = 0.063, 8.57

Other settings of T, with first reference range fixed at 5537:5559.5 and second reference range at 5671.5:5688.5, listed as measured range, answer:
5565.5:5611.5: 4.42 Angstrom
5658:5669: 0.19 Angstrom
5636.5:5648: 0.36 Angstrom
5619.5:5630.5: 0.60 Angstrom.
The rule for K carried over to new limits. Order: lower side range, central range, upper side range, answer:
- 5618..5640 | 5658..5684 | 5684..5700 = -0.91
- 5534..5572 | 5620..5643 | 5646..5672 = 0.63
